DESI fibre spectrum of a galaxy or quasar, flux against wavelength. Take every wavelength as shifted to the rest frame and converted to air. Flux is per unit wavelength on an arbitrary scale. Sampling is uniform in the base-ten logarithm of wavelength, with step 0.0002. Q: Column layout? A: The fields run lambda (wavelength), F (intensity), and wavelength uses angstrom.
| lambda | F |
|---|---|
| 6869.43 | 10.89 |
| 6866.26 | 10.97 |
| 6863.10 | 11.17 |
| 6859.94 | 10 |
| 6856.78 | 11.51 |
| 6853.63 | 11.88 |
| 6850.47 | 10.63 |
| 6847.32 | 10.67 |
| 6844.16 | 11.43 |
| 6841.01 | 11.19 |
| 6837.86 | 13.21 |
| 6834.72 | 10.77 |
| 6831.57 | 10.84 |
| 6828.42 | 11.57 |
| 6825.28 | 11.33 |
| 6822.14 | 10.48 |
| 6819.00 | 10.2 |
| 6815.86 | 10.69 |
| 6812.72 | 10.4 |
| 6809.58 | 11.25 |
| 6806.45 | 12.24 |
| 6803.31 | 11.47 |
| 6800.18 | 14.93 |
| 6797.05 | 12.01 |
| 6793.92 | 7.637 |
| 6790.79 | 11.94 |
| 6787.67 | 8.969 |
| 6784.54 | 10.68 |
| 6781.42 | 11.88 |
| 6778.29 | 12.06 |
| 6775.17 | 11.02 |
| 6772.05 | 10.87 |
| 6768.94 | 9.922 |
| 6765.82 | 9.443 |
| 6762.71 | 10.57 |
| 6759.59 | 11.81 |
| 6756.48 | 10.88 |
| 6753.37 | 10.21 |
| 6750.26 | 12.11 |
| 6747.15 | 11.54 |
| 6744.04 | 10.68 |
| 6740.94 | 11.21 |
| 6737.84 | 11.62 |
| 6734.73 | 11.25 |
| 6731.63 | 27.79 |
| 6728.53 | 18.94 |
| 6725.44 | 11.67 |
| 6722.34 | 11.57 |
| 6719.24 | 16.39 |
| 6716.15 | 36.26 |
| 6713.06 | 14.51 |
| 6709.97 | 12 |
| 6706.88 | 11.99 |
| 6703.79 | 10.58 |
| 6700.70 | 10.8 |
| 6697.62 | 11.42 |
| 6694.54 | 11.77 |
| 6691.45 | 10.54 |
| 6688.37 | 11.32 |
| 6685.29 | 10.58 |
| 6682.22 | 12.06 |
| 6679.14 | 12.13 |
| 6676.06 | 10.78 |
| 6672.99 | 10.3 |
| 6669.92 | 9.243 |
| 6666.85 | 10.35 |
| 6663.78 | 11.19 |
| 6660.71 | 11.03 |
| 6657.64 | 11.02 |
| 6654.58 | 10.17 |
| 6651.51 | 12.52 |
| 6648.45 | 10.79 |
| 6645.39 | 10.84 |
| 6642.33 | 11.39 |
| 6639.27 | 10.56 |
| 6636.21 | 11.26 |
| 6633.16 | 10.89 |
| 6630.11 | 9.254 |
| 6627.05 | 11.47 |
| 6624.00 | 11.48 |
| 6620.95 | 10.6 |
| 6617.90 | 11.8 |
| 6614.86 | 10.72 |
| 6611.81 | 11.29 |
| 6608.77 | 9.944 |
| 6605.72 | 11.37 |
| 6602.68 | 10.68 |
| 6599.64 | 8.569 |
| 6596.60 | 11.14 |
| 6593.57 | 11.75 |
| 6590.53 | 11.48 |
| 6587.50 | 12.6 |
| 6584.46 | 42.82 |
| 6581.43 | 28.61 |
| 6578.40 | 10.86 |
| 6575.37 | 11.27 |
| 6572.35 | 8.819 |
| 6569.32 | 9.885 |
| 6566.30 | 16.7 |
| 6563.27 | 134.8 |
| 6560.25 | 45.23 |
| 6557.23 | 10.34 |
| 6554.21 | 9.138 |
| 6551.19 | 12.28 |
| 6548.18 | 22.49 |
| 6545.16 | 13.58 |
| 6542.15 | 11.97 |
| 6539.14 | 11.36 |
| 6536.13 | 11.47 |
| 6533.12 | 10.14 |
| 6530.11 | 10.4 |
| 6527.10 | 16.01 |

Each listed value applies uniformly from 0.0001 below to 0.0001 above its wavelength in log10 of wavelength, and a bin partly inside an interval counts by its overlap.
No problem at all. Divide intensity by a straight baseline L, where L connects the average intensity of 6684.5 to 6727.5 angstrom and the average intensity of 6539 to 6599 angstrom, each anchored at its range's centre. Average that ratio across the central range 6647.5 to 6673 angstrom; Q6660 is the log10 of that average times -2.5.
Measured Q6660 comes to 0.48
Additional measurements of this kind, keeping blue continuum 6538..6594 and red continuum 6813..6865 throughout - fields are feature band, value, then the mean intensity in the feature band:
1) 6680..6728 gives 0.24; 13.7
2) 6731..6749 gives 0.17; 13.3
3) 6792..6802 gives 0.12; 11.5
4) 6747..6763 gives 0.30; 11.2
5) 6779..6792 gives 0.23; 10.9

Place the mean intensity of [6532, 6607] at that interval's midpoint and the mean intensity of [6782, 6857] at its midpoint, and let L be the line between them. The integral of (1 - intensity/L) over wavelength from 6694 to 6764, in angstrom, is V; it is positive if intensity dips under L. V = 2.7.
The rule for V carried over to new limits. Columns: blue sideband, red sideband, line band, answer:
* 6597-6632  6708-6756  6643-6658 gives 1.1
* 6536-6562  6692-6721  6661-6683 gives 6.7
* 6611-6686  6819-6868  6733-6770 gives 0.1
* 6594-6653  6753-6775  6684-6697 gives -0.4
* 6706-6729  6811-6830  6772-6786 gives 1.9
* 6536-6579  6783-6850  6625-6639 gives 6.4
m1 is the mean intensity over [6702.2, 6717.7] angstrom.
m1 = 17.1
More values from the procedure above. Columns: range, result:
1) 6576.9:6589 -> 23.7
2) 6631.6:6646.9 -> 11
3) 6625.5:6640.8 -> 10.7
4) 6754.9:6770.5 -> 10.5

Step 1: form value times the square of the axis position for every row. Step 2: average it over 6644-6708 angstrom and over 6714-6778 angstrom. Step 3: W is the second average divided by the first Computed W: 1.27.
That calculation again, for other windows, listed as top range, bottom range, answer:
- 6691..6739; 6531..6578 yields 0.71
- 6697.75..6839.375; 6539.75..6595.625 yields 0.57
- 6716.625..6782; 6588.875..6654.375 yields 1.23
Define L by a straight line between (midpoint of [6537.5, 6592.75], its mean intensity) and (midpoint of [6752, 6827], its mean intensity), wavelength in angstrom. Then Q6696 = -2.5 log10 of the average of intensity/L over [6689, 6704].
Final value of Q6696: 0.41 mag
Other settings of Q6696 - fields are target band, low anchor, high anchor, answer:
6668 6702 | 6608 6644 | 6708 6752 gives 0.22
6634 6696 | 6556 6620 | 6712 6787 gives 0.49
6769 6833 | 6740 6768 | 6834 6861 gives 0.00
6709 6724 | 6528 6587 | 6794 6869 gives -0.15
